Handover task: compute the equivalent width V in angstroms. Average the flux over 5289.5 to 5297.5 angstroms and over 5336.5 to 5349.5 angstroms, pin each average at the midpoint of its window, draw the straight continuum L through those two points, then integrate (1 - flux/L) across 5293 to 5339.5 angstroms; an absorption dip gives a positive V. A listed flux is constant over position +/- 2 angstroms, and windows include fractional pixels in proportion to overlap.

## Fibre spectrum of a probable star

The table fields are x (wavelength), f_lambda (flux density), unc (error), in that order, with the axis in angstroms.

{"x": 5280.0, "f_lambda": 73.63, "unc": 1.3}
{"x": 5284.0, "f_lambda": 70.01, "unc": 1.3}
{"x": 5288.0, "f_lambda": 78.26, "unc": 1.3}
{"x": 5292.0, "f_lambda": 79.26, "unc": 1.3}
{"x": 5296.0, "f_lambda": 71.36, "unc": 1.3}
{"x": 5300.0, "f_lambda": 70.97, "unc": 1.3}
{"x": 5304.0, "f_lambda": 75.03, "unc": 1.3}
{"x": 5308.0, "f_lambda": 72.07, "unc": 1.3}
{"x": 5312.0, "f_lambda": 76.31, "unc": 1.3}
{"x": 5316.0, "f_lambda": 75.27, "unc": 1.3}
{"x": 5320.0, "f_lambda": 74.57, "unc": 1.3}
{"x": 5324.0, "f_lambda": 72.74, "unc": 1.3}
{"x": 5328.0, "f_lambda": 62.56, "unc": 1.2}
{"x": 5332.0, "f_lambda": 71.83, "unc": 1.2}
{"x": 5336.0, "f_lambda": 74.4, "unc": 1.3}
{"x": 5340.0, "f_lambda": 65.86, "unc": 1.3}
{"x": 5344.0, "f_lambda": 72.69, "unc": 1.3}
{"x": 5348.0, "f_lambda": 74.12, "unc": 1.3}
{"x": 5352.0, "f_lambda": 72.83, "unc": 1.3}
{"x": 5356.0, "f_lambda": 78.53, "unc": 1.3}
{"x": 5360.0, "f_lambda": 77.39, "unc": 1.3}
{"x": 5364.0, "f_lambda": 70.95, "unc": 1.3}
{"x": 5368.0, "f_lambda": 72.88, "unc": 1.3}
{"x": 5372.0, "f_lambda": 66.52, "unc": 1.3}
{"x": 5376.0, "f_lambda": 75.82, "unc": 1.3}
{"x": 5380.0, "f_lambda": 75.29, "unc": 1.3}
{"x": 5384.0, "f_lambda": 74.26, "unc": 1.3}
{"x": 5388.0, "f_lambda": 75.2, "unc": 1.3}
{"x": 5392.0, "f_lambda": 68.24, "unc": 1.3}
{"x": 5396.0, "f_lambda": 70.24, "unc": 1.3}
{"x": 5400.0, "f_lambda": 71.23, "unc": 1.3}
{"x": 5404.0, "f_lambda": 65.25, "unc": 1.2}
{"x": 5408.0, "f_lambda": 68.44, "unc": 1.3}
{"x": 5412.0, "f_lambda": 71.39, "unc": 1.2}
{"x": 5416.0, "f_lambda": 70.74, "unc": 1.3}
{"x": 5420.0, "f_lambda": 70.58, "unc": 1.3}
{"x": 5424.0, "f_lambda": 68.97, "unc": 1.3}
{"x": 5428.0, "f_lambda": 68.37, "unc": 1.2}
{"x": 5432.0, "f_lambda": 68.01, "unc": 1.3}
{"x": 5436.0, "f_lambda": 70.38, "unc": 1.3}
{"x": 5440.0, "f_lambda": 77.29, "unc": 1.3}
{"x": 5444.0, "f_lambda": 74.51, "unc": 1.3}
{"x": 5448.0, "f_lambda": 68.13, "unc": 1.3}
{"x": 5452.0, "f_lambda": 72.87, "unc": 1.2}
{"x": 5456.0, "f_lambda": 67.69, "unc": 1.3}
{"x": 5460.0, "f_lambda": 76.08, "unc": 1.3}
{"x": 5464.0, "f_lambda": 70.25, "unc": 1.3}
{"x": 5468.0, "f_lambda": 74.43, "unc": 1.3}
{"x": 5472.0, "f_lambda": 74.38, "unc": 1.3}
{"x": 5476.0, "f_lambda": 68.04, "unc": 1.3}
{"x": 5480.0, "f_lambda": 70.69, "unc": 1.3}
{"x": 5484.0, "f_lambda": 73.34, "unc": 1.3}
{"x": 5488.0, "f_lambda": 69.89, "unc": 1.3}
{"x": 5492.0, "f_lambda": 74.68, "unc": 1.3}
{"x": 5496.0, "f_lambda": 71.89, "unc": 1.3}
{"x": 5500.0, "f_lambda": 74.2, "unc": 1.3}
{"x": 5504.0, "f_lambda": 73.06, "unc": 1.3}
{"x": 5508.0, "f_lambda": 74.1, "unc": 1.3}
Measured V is 0.78 angstroms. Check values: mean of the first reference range 75.7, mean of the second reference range 71.2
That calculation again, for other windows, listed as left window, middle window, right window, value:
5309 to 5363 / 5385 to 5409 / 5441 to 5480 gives 0.81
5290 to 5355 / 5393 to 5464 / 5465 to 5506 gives 1.92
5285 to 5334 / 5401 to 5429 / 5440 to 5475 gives 1.34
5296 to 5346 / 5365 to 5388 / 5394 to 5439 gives -0.80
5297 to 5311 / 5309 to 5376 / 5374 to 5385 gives 1.34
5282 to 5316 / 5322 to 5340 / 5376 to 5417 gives 0.83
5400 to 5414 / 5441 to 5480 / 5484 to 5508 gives -0.36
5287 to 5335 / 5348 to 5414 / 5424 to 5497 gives 0.27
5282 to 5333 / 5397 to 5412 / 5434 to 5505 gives 0.78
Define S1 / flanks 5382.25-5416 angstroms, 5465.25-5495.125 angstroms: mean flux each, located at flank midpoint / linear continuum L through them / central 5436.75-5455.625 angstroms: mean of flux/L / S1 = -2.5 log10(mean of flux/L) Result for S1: -0.02 mag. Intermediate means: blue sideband 70.5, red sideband 72.1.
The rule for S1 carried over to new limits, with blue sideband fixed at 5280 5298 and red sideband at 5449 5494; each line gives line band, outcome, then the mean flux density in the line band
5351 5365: -0.03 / 75.4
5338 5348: 0.05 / 70.2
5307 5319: -0.01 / 74.8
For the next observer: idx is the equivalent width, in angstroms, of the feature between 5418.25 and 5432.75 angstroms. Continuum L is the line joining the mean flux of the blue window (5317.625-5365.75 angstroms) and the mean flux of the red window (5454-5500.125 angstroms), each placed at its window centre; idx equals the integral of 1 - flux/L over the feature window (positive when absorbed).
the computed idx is 0.6 angstroms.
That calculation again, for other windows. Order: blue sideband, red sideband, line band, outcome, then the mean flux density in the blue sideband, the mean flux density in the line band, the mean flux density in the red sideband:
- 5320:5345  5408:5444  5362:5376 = -0.1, 70.3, 70.9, 70.8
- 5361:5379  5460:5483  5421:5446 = 0.3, 72.1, 71.2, 72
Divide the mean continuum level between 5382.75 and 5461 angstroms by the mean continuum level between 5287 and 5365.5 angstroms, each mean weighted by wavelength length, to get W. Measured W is 0.97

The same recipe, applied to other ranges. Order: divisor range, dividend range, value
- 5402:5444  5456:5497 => 1.03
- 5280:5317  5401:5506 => 0.96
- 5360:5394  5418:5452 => 0.98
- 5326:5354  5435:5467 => 1.02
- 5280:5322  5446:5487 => 0.96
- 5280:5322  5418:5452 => 0.95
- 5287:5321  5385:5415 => 0.94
